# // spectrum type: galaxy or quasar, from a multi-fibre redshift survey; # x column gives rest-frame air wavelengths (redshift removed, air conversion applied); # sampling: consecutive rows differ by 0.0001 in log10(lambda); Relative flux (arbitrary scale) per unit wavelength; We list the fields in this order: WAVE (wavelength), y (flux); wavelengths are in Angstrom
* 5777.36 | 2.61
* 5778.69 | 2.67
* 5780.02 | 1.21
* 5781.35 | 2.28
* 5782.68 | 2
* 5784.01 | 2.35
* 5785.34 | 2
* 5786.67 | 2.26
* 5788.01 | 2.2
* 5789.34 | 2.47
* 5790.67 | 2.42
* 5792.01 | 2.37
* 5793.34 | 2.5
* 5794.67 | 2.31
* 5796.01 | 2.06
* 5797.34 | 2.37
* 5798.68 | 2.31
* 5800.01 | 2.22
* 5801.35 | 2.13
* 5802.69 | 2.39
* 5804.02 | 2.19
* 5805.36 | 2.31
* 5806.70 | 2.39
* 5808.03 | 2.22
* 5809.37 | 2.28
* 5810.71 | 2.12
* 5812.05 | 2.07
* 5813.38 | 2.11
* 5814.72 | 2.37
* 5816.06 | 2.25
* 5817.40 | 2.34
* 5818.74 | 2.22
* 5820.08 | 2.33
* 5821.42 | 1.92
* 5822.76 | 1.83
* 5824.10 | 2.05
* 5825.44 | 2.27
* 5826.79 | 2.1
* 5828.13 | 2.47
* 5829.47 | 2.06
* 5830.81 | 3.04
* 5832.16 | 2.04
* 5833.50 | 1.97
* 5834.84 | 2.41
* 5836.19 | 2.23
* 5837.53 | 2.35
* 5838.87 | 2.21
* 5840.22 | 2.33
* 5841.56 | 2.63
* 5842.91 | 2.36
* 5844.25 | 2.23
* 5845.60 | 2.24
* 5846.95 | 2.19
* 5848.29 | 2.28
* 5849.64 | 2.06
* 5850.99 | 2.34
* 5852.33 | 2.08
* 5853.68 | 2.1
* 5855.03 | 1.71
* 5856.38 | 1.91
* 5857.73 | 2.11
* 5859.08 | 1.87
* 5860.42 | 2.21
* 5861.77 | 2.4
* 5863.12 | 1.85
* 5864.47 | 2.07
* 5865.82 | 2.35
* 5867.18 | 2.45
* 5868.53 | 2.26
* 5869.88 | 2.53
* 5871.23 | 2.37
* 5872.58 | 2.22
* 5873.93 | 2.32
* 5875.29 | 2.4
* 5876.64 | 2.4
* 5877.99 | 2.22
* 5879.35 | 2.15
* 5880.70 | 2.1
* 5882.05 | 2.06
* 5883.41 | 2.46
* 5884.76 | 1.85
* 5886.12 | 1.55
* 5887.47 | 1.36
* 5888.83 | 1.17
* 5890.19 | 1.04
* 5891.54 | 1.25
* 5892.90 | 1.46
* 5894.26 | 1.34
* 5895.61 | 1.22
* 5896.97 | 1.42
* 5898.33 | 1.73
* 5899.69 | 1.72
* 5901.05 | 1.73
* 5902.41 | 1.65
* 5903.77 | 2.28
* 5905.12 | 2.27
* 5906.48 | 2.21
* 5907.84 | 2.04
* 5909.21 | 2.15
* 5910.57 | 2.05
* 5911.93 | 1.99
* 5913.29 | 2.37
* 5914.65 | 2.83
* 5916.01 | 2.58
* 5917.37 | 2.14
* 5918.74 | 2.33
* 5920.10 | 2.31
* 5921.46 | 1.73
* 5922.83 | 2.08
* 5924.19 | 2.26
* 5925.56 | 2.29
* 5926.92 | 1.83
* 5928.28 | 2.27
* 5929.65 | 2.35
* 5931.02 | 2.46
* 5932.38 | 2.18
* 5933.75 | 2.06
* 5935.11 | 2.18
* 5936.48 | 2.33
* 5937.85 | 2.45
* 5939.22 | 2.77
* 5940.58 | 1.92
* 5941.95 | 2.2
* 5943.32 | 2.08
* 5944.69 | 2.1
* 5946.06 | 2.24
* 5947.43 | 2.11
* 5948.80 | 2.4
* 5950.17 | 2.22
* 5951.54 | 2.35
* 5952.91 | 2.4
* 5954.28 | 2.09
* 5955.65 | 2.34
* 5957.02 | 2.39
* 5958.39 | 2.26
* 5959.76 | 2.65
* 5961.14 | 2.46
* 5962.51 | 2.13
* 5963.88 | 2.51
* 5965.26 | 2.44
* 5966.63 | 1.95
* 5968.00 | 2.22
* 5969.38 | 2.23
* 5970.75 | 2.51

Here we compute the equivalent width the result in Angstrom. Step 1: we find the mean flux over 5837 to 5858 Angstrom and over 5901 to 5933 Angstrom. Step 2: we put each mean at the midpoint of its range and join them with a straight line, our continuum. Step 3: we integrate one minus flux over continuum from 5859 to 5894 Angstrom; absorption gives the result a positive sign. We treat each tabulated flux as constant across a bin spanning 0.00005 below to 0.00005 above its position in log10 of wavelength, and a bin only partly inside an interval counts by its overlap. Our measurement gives 2.97 Angstrom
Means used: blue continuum 2.2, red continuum 2.19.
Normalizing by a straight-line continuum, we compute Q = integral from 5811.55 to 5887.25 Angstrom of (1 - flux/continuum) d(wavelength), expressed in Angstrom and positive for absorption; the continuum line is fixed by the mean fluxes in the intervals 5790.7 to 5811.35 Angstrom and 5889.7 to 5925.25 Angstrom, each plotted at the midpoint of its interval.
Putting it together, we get -2.6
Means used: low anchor 2.28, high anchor 1.94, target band 2.2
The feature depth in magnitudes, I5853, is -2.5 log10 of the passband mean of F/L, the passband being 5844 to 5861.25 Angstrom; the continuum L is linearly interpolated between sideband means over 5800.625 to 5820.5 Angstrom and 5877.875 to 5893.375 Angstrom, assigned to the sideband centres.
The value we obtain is -0.08 mag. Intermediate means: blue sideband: 2.25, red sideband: 1.71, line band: 2.1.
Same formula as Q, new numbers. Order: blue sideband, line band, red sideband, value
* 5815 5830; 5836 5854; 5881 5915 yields -1.7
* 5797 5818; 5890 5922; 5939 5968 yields 4.9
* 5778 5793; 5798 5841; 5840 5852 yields 0.4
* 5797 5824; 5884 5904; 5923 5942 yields 6.6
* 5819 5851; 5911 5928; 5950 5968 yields 0.5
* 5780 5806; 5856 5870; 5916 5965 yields 0.5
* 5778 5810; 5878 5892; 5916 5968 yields 3.2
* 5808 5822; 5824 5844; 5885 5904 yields -2.7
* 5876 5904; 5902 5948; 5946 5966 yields -4.0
